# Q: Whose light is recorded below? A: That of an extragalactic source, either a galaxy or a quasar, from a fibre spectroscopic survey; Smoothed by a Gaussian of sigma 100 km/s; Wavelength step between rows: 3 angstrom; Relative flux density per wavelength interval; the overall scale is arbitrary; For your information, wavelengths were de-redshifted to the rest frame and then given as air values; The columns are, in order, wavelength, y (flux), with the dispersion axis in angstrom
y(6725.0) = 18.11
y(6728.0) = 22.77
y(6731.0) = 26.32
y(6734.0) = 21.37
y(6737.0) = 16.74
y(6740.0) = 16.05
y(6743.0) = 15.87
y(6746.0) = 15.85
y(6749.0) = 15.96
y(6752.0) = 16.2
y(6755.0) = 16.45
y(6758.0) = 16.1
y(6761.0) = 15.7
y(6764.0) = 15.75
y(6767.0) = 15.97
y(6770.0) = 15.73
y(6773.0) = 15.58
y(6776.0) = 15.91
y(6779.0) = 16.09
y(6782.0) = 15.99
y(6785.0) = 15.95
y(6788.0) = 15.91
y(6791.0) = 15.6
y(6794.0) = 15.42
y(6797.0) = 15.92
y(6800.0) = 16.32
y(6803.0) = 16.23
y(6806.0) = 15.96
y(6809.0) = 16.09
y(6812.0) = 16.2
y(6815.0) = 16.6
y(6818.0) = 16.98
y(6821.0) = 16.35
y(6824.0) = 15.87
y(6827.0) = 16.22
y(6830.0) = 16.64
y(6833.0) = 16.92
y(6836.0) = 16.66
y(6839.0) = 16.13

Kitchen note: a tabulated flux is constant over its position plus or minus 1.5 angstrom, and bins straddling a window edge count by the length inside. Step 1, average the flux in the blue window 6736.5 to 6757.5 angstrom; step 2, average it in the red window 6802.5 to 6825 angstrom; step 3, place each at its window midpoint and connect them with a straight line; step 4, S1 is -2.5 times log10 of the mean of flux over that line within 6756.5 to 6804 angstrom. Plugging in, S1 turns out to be 0.022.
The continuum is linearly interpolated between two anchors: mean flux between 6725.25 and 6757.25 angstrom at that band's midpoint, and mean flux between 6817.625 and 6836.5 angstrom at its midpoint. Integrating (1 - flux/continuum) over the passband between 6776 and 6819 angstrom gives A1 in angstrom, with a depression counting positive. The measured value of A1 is 2.6 angstrom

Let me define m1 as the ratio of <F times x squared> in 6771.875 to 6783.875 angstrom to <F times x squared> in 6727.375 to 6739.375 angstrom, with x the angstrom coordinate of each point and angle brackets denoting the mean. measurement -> 0.8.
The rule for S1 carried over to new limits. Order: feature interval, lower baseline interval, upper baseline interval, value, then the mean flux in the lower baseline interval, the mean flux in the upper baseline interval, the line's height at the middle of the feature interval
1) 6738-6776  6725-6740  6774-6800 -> 0.17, 20.9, 15.9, 18.6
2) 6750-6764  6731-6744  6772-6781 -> 0.08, 18.6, 15.9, 17.2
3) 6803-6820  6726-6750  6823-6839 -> 0.04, 18.9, 16.4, 17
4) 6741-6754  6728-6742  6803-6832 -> 0.22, 20.3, 16.3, 19.7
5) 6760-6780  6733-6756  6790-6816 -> 0.04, 16.7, 16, 16.4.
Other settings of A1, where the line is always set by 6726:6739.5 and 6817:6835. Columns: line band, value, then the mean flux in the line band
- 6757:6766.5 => 1.9 angstrom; 15.8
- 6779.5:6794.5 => 2.2 angstrom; 15.8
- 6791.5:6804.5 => 1.4 angstrom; 15.9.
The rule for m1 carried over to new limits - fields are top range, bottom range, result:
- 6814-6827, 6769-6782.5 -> 1.05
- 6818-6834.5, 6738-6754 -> 1.05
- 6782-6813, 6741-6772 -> 1.01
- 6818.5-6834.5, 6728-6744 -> 0.86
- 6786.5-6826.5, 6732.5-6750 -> 0.97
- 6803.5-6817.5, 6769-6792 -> 1.04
